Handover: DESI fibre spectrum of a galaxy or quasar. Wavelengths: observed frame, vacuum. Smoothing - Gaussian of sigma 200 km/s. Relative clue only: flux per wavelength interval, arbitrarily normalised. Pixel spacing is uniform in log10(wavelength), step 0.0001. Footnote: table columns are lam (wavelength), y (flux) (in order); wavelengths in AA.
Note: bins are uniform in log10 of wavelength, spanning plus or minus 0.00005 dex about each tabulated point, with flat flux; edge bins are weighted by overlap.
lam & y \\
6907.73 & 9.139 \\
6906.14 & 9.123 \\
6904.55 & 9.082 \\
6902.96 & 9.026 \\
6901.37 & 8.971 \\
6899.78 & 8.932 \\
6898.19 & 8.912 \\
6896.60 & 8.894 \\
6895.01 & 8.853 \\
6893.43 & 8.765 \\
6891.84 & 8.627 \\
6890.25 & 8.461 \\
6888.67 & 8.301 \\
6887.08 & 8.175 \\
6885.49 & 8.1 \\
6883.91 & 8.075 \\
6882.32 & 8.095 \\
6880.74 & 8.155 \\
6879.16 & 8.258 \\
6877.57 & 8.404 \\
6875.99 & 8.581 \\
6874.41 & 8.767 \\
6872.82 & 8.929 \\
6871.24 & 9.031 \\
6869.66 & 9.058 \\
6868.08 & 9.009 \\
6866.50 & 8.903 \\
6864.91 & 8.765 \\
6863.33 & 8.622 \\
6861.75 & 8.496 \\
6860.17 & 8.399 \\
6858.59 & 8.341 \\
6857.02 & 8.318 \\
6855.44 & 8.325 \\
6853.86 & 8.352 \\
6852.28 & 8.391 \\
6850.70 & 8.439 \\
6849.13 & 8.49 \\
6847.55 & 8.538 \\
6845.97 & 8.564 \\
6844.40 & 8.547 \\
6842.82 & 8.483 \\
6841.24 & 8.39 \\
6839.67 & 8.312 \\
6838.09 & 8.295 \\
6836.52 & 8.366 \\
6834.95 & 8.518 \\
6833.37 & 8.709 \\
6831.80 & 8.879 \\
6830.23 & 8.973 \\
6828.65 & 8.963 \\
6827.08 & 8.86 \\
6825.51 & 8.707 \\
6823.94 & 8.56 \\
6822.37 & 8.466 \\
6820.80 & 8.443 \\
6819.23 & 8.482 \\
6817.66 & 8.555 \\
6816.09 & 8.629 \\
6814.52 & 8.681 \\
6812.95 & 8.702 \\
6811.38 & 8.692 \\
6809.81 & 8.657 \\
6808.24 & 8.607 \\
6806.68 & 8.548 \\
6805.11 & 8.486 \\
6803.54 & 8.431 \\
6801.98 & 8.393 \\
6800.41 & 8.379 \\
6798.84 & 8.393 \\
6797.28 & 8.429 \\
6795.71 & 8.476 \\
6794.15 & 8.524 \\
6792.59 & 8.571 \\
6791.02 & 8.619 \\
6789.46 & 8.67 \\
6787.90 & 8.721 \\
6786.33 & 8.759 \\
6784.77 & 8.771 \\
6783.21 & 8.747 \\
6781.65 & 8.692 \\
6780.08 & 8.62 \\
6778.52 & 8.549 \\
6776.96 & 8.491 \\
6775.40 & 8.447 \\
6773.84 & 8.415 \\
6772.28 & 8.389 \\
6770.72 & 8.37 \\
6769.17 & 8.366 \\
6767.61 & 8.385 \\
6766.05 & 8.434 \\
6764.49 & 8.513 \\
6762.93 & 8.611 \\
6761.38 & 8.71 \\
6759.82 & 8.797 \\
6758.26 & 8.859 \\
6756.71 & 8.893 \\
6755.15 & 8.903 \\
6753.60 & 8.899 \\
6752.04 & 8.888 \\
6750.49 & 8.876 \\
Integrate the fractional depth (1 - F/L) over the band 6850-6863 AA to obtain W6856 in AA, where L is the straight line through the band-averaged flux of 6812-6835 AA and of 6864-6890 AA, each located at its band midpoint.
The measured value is 0.3 AA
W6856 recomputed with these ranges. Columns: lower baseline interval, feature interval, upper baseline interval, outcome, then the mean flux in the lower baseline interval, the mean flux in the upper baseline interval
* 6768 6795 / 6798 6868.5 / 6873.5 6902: -0.08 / 8.57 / 8.52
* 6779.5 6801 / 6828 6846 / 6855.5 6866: -0.12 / 8.6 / 8.49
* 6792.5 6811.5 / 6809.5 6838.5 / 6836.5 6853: -0.59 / 8.5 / 8.44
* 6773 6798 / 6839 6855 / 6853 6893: 0.15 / 8.59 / 8.5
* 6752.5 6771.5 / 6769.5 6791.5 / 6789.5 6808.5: -0.03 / 8.65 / 8.49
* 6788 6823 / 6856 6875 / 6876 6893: -0.83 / 8.54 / 8.29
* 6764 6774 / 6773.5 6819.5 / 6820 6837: -0.21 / 8.41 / 8.68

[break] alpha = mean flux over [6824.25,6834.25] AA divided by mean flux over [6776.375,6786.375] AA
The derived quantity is 1.02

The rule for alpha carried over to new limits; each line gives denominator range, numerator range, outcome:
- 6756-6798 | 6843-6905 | 1.00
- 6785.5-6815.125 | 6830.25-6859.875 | 0.99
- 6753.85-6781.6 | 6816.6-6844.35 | 1.00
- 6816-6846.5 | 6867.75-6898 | 1.00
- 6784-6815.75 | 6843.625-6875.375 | 1.00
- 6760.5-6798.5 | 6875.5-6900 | 0.99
